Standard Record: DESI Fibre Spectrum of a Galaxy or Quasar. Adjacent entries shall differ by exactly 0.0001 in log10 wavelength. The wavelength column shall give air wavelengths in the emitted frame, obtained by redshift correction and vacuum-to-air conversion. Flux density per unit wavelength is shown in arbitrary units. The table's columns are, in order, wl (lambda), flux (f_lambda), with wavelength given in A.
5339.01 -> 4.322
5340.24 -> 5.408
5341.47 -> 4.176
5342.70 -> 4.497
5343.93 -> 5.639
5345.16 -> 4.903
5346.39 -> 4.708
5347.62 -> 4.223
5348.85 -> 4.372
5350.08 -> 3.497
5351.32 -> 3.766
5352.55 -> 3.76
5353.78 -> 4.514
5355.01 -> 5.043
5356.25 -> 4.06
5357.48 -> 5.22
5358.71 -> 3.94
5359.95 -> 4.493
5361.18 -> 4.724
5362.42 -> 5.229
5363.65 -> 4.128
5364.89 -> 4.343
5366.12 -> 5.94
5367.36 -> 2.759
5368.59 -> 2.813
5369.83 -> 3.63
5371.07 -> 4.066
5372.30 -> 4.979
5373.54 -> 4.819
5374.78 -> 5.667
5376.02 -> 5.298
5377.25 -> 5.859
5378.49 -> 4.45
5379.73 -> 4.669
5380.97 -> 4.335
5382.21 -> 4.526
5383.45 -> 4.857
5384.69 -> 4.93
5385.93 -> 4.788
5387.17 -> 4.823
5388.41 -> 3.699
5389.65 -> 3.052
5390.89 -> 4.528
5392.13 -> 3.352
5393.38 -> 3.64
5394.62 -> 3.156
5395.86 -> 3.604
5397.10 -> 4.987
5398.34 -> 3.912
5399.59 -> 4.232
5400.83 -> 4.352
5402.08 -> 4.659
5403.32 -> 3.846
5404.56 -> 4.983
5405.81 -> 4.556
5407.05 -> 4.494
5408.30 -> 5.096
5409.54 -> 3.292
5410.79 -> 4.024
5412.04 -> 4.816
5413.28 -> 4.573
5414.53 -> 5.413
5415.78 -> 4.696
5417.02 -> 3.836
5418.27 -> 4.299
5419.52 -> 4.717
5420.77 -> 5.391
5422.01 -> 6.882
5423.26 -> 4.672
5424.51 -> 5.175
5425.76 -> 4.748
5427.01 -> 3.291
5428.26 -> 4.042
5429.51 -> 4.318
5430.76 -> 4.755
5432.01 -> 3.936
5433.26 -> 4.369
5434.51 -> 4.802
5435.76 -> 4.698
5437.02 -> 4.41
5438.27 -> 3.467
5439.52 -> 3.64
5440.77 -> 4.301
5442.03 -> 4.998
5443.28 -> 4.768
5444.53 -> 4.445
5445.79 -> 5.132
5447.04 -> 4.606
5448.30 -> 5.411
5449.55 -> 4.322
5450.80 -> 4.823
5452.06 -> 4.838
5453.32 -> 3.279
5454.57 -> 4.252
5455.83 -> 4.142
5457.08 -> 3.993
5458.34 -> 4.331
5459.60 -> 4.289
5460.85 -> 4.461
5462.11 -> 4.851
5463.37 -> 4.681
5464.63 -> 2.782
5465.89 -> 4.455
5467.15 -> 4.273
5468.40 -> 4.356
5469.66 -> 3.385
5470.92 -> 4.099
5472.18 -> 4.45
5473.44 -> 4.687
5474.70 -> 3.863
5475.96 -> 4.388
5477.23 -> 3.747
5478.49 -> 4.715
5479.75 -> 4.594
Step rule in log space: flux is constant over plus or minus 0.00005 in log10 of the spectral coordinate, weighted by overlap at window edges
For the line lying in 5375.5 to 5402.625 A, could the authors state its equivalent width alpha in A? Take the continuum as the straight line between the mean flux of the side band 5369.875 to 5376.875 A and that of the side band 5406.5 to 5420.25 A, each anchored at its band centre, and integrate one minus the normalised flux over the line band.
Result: 2.2 A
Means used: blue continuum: 4.89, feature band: 4.35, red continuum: 4.48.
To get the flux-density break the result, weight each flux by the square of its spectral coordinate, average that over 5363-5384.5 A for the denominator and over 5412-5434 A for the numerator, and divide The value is 1.0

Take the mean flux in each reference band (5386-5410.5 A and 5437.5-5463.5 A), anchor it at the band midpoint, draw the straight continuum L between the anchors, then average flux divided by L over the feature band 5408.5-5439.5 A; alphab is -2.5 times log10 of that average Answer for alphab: -0.060 mag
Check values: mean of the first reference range 4.13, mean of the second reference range 4.43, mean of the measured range 4.52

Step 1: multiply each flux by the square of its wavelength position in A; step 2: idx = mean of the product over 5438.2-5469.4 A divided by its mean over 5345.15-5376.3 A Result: 1.03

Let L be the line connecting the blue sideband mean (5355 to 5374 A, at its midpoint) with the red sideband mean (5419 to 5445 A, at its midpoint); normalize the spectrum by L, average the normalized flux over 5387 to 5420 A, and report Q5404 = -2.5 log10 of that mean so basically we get 0.06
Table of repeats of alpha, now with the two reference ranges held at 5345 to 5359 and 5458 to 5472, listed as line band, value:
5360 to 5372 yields 0.3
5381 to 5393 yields 0.0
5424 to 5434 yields -0.2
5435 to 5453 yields -1.4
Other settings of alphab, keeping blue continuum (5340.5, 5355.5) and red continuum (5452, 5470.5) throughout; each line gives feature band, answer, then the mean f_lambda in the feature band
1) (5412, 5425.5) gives -0.17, 4.95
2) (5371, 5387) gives -0.12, 4.89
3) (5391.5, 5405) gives 0.07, 4.05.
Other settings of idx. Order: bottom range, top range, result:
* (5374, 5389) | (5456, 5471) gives 0.89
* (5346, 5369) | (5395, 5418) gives 1.04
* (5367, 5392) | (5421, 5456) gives 1.05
